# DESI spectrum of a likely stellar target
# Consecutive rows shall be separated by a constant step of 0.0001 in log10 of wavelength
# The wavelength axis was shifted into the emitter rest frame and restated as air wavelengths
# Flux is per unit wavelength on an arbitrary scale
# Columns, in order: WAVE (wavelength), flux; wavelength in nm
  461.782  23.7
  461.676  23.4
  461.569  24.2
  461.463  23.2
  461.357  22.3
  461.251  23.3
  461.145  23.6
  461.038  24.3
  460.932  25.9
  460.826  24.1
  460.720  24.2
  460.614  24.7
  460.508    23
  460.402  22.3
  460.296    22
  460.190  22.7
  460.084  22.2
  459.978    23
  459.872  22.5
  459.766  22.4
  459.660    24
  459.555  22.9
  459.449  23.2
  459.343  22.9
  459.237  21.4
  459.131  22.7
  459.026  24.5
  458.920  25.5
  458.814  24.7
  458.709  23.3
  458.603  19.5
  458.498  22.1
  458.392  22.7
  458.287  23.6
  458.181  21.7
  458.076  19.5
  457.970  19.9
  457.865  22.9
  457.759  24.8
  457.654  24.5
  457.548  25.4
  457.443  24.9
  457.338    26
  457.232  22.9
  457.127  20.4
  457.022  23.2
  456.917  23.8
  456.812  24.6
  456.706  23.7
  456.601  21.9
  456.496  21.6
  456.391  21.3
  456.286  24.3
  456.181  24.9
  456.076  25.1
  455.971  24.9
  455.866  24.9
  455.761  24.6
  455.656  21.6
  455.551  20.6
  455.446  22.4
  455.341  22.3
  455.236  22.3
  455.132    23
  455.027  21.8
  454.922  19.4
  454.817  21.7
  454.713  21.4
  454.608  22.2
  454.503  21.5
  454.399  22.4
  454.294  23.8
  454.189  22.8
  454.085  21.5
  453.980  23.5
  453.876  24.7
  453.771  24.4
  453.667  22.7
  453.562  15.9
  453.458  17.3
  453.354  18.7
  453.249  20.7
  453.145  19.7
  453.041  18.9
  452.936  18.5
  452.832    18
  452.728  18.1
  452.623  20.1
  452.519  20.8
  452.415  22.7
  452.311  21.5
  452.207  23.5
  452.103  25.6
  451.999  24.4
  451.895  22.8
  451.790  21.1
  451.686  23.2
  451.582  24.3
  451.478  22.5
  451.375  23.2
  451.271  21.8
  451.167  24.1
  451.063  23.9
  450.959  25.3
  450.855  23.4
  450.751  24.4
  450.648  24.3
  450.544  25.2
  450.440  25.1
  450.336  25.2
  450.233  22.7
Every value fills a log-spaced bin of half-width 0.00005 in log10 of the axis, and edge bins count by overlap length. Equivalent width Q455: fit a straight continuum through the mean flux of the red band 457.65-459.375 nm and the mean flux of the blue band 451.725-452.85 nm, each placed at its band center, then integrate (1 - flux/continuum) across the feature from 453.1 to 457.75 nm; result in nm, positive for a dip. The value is -0.064 nm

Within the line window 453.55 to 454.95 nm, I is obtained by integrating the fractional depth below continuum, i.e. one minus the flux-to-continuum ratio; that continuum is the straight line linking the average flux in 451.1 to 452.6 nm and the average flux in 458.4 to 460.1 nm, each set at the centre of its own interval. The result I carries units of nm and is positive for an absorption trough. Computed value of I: 0.04 nm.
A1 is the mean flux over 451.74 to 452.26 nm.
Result 23.5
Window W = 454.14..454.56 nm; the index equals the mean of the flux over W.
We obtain 22.6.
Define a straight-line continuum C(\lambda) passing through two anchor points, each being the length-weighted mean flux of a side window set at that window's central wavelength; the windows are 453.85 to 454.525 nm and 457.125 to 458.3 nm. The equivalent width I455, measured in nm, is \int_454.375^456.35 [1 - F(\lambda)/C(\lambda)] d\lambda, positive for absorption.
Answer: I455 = 0.024 nm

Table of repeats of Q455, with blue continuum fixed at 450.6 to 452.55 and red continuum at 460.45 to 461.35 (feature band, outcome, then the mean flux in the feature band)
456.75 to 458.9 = 0.07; 23.1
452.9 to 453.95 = 0.14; 20.2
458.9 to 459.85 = 0.03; 23.2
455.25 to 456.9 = 0.03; 23.2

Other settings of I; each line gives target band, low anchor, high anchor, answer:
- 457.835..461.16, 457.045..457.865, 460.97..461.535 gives 0.11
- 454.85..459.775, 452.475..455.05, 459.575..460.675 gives -0.23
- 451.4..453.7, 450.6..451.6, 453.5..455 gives 0.20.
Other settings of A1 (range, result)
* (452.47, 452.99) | 19.1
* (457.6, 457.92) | 24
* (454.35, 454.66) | 22.1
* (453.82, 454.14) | 23.3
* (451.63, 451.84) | 22.2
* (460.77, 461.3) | 24.2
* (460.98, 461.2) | 23.9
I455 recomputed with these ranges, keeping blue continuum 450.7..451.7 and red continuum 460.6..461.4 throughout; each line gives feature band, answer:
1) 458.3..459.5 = 0.05 nm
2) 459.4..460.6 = 0.06 nm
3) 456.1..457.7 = 0.02 nm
